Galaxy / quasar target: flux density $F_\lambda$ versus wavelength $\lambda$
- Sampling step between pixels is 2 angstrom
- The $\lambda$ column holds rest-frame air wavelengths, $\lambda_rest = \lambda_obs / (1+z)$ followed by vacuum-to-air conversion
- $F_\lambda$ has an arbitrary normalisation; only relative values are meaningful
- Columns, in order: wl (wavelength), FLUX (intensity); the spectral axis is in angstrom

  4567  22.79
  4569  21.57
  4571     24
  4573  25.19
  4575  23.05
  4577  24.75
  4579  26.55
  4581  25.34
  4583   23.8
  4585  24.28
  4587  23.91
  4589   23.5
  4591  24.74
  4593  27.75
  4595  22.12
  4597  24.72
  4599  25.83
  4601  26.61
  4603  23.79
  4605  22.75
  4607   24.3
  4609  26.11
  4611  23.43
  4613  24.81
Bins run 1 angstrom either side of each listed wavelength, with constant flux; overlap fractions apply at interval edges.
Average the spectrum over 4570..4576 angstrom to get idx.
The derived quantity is 24.1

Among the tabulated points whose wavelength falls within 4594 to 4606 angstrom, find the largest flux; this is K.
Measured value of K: 26.61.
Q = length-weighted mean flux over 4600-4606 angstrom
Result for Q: 24.4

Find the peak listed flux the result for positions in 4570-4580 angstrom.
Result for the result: 26.55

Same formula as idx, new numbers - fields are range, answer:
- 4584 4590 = 23.9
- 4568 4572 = 22.8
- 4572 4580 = 24.9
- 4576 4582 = 25.5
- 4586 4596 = 24.4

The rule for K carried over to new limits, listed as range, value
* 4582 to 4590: 24.28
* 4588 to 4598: 27.75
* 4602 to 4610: 26.11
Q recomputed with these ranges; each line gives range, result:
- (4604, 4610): 24.4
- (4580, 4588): 24.3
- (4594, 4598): 23.4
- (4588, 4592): 24.1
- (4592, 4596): 24.9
